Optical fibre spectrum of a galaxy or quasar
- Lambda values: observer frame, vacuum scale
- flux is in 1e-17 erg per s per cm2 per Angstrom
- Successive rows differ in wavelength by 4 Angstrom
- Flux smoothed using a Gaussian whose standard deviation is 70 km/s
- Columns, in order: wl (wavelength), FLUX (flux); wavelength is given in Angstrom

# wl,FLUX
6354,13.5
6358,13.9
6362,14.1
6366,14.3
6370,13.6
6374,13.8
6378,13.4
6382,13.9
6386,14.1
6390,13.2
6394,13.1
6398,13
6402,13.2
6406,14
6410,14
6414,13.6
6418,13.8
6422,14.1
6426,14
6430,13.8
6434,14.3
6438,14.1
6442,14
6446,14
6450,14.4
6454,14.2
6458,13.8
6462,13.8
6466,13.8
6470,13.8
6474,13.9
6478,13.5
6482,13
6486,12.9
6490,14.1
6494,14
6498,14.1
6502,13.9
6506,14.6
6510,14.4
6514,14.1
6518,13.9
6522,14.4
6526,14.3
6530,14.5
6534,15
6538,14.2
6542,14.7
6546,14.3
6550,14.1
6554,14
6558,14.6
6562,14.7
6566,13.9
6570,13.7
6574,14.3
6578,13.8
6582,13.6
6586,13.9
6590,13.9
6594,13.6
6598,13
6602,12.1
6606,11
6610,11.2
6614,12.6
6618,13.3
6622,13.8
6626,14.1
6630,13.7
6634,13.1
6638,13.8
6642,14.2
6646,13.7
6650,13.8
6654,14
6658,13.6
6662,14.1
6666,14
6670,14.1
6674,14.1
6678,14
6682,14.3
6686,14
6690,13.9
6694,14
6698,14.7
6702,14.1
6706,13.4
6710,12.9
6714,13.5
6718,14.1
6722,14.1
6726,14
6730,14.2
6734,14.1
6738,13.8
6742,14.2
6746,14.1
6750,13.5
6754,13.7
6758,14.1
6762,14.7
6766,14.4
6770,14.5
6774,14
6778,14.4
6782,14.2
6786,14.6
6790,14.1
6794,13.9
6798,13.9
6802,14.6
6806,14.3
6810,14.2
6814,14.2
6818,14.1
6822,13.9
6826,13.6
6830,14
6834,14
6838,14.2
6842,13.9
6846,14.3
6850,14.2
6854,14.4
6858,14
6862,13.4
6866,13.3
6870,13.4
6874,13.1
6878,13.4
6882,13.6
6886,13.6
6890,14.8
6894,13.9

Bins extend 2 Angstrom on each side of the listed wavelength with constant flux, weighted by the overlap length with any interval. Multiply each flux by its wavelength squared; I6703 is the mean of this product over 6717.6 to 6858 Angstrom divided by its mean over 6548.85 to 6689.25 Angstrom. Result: 1.09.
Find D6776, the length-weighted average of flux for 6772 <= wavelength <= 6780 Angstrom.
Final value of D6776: 14.2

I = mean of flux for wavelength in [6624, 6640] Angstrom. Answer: 13.7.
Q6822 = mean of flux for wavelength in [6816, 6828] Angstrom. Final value 13.9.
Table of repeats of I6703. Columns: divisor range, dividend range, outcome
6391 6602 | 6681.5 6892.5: 1.10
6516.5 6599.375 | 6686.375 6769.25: 1.04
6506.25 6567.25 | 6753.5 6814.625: 1.07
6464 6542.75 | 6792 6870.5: 1.10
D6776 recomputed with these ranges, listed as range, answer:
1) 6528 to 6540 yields 14.6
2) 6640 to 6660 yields 13.9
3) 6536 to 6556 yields 14.3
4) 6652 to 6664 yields 13.9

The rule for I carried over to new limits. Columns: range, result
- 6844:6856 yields 14.3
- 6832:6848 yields 14.1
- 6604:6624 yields 12.4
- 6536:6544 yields 14.4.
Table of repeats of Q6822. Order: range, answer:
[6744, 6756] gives 13.8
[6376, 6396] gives 13.5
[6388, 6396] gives 13.1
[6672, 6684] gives 14.1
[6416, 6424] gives 13.9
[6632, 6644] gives 13.7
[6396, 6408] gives 13.4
